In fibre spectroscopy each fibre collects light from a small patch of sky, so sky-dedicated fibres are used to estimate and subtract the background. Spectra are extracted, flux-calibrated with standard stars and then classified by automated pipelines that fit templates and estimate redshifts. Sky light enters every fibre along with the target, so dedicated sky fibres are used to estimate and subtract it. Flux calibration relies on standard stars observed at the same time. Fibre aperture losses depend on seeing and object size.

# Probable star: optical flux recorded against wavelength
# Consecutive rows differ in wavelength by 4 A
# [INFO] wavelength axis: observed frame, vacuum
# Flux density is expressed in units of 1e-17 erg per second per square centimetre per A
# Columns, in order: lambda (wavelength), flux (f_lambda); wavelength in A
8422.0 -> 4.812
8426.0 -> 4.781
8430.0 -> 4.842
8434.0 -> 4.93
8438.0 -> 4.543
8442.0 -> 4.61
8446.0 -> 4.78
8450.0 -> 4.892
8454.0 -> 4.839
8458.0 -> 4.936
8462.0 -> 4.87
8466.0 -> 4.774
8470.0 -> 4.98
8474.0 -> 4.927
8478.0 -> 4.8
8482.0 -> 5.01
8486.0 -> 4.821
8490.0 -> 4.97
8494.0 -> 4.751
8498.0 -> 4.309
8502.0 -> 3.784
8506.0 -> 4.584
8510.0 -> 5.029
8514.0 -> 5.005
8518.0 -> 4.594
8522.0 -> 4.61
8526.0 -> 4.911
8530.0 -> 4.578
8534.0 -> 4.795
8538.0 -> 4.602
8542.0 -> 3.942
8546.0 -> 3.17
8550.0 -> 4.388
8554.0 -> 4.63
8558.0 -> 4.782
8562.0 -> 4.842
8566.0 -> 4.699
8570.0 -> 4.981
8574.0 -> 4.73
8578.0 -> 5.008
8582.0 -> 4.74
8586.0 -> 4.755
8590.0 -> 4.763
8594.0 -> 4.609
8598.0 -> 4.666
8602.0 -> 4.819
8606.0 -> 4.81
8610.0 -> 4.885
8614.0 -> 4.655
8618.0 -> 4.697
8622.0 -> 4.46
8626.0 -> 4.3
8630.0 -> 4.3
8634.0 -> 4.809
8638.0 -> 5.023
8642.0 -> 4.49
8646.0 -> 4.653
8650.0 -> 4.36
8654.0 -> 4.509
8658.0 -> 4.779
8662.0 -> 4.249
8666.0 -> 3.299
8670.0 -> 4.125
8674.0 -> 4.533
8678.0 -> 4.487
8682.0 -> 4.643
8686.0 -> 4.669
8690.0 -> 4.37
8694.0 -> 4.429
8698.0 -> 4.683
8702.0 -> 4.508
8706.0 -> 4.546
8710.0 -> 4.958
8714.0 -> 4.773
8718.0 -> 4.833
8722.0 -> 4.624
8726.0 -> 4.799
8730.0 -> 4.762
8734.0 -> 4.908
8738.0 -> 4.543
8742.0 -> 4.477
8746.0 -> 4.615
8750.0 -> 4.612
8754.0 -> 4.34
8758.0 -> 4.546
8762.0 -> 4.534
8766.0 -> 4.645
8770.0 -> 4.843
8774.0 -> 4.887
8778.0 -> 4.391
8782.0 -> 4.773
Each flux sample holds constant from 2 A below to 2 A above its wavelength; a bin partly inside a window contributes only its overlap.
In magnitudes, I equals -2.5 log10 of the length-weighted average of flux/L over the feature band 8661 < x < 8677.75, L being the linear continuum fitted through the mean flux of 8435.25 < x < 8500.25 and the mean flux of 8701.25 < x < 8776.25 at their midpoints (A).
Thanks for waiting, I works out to 0.15 mag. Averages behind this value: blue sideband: 4.8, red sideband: 4.67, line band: 4.09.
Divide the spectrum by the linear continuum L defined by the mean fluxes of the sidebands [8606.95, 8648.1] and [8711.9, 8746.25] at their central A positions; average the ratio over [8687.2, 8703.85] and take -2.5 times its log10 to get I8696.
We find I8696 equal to 0.04 mag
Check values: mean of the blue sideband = 4.63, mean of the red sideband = 4.71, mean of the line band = 4.51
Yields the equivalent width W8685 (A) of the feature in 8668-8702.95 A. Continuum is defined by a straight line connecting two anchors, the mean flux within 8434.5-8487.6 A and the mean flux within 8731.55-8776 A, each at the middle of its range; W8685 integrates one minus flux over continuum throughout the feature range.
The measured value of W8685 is 1.4 A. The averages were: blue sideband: 4.83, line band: 4.49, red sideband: 4.63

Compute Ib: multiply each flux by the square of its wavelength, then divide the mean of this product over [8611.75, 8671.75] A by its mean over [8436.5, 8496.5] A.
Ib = 0.96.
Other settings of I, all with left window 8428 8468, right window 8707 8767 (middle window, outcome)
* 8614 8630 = 0.06 mag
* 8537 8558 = 0.14 mag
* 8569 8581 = -0.03 mag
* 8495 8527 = 0.04 mag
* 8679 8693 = 0.03 mag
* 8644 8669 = 0.10 mag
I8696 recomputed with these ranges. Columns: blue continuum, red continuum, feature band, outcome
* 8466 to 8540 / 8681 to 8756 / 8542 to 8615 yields 0.01 mag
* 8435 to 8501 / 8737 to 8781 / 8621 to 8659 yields 0.02 mag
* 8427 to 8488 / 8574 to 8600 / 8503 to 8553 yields 0.07 mag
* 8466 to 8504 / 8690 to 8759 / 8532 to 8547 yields 0.12 mag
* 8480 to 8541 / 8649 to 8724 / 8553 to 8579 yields -0.04 mag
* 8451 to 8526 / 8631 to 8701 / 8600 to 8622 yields -0.04 mag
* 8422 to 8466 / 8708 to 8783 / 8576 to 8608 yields -0.01 mag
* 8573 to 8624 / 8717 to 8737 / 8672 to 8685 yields 0.05 mag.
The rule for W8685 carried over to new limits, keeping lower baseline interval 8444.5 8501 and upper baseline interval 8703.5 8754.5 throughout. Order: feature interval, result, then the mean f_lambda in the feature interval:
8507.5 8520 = -0.2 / 4.86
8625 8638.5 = 0.4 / 4.58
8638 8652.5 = 0.5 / 4.57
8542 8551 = 1.9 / 3.75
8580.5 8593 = 0.0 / 4.74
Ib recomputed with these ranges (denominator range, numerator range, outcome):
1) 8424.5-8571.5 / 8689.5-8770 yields 1.04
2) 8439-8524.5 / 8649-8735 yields 1.00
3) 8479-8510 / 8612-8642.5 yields 1.02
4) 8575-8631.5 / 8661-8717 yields 0.97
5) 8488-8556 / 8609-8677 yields 1.02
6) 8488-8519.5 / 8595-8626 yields 1.04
